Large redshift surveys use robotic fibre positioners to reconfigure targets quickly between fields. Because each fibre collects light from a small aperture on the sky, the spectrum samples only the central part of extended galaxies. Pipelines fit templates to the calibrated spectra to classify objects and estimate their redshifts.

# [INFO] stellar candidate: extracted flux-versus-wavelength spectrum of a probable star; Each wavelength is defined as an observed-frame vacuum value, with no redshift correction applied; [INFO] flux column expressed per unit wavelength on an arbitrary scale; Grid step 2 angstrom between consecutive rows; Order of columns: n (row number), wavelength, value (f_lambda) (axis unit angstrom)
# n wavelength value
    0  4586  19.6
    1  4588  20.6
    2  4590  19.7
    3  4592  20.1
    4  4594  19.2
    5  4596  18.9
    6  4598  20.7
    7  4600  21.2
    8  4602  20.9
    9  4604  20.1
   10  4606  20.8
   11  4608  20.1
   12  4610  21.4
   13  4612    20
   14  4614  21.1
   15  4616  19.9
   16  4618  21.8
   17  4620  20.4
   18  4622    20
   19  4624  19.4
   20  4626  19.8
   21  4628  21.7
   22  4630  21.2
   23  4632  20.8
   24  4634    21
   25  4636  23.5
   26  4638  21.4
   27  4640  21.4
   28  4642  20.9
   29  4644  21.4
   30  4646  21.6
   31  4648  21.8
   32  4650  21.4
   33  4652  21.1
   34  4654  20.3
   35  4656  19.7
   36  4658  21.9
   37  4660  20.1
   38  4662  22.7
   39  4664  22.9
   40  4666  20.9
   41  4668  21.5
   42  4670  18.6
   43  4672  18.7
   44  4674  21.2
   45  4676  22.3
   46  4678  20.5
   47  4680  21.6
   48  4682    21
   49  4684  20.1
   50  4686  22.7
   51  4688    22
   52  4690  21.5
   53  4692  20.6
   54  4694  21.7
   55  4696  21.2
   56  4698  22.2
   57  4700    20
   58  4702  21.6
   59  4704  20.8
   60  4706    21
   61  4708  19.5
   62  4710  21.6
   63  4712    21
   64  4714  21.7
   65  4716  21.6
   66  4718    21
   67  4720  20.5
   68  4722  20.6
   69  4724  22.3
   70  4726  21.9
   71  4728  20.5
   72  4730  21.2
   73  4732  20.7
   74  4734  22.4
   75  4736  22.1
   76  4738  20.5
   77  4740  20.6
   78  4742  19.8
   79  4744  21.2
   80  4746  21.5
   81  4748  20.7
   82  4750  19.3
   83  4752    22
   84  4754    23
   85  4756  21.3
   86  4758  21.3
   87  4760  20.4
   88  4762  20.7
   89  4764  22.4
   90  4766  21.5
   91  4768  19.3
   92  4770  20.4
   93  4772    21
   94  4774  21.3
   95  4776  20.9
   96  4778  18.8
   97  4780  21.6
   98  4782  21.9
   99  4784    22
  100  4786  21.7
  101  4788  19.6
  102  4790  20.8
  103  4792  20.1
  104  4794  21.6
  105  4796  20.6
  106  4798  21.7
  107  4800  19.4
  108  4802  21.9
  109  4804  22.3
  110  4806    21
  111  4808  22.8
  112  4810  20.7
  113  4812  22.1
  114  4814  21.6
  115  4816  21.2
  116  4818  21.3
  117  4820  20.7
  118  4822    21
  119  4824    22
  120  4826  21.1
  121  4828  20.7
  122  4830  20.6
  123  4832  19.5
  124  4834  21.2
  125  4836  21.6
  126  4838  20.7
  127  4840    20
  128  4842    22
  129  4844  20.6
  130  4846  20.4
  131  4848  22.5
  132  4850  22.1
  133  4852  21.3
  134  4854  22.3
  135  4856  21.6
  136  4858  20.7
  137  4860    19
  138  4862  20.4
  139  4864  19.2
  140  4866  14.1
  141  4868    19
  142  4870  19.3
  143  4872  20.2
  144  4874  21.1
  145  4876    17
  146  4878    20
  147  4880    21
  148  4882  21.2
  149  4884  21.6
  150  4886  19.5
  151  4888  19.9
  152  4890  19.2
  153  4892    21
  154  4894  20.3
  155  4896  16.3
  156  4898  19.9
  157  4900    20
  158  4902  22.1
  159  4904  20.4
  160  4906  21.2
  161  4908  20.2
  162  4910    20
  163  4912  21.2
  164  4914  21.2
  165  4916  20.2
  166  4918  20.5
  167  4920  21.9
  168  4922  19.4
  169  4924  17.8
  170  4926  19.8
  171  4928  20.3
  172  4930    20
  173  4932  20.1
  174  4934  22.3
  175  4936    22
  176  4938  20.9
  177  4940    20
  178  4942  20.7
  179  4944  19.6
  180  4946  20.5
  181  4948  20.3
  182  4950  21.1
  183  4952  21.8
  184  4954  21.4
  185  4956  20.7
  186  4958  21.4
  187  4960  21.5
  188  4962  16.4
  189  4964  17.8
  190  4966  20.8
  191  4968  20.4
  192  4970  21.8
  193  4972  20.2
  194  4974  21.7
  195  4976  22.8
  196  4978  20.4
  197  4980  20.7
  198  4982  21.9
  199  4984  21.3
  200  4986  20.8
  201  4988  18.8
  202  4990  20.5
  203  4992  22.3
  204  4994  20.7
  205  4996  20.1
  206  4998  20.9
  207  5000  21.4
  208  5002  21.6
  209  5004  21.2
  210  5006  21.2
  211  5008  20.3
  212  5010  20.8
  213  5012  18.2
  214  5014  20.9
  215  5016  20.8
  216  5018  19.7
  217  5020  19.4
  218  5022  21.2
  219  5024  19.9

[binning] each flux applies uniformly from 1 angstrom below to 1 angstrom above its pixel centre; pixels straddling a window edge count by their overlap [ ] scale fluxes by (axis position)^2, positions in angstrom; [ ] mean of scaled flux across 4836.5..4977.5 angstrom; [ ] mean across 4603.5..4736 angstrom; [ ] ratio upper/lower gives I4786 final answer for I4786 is 1.1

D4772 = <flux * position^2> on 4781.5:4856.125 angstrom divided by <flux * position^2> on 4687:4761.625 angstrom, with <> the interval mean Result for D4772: 1.0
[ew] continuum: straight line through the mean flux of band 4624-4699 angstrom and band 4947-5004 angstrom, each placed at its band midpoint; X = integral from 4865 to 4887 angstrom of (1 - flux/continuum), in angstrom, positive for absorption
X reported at 1.53 angstrom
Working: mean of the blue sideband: 21.2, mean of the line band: 19.5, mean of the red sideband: 20.8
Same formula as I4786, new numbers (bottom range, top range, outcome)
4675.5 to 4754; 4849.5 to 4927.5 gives 1.02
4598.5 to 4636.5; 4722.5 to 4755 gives 1.08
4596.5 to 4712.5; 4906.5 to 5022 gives 1.11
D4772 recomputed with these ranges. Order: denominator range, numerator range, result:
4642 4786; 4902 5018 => 1.08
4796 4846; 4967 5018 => 1.06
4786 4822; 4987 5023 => 1.05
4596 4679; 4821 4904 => 1.07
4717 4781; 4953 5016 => 1.08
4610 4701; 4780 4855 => 1.08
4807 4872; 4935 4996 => 1.05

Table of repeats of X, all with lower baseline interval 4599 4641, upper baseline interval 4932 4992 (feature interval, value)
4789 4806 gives -0.2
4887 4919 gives 0.8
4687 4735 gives -0.9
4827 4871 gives 0.8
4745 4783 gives -0.4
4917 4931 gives 0.5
